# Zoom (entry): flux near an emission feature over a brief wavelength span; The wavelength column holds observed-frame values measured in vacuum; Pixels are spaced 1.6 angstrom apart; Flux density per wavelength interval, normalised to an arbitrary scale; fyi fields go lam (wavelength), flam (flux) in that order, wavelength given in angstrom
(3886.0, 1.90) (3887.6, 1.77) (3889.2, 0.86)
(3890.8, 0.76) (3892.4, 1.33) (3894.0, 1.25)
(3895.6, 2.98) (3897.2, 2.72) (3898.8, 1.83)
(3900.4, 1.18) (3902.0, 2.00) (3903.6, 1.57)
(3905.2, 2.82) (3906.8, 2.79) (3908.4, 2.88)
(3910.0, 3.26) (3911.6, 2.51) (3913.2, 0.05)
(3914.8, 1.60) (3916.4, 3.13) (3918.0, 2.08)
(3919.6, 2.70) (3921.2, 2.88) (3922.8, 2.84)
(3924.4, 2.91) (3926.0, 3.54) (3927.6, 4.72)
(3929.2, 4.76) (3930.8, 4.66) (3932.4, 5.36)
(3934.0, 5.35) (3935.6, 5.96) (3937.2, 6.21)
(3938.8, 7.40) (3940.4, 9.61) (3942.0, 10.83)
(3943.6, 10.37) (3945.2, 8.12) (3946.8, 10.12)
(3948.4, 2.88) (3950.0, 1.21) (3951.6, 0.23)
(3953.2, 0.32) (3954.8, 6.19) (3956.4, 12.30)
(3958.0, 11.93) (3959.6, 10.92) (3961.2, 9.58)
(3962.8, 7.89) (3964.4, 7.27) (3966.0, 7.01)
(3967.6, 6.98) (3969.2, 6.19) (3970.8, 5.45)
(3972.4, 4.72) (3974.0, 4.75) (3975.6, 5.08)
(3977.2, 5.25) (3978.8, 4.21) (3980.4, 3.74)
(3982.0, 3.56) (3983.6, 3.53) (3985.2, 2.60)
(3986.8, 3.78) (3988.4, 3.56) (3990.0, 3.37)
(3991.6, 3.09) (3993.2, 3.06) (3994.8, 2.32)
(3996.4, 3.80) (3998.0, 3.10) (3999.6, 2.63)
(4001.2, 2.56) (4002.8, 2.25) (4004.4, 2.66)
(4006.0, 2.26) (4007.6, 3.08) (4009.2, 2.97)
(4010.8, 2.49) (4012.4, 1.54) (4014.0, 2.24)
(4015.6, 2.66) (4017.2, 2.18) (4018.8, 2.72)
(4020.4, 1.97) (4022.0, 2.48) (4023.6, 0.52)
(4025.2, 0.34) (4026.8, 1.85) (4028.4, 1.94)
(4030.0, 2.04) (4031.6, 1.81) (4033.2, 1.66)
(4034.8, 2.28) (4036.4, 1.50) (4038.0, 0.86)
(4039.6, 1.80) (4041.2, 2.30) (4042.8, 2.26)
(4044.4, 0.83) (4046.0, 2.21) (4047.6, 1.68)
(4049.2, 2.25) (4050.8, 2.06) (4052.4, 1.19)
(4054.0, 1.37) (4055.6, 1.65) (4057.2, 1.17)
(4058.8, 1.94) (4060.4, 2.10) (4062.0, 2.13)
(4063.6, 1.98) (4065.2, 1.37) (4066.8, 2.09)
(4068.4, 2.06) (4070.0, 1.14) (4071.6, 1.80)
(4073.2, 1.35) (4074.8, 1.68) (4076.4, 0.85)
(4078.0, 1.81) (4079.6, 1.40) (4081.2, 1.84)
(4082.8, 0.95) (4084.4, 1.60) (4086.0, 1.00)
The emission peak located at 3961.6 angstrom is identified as Lyman alpha 1216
